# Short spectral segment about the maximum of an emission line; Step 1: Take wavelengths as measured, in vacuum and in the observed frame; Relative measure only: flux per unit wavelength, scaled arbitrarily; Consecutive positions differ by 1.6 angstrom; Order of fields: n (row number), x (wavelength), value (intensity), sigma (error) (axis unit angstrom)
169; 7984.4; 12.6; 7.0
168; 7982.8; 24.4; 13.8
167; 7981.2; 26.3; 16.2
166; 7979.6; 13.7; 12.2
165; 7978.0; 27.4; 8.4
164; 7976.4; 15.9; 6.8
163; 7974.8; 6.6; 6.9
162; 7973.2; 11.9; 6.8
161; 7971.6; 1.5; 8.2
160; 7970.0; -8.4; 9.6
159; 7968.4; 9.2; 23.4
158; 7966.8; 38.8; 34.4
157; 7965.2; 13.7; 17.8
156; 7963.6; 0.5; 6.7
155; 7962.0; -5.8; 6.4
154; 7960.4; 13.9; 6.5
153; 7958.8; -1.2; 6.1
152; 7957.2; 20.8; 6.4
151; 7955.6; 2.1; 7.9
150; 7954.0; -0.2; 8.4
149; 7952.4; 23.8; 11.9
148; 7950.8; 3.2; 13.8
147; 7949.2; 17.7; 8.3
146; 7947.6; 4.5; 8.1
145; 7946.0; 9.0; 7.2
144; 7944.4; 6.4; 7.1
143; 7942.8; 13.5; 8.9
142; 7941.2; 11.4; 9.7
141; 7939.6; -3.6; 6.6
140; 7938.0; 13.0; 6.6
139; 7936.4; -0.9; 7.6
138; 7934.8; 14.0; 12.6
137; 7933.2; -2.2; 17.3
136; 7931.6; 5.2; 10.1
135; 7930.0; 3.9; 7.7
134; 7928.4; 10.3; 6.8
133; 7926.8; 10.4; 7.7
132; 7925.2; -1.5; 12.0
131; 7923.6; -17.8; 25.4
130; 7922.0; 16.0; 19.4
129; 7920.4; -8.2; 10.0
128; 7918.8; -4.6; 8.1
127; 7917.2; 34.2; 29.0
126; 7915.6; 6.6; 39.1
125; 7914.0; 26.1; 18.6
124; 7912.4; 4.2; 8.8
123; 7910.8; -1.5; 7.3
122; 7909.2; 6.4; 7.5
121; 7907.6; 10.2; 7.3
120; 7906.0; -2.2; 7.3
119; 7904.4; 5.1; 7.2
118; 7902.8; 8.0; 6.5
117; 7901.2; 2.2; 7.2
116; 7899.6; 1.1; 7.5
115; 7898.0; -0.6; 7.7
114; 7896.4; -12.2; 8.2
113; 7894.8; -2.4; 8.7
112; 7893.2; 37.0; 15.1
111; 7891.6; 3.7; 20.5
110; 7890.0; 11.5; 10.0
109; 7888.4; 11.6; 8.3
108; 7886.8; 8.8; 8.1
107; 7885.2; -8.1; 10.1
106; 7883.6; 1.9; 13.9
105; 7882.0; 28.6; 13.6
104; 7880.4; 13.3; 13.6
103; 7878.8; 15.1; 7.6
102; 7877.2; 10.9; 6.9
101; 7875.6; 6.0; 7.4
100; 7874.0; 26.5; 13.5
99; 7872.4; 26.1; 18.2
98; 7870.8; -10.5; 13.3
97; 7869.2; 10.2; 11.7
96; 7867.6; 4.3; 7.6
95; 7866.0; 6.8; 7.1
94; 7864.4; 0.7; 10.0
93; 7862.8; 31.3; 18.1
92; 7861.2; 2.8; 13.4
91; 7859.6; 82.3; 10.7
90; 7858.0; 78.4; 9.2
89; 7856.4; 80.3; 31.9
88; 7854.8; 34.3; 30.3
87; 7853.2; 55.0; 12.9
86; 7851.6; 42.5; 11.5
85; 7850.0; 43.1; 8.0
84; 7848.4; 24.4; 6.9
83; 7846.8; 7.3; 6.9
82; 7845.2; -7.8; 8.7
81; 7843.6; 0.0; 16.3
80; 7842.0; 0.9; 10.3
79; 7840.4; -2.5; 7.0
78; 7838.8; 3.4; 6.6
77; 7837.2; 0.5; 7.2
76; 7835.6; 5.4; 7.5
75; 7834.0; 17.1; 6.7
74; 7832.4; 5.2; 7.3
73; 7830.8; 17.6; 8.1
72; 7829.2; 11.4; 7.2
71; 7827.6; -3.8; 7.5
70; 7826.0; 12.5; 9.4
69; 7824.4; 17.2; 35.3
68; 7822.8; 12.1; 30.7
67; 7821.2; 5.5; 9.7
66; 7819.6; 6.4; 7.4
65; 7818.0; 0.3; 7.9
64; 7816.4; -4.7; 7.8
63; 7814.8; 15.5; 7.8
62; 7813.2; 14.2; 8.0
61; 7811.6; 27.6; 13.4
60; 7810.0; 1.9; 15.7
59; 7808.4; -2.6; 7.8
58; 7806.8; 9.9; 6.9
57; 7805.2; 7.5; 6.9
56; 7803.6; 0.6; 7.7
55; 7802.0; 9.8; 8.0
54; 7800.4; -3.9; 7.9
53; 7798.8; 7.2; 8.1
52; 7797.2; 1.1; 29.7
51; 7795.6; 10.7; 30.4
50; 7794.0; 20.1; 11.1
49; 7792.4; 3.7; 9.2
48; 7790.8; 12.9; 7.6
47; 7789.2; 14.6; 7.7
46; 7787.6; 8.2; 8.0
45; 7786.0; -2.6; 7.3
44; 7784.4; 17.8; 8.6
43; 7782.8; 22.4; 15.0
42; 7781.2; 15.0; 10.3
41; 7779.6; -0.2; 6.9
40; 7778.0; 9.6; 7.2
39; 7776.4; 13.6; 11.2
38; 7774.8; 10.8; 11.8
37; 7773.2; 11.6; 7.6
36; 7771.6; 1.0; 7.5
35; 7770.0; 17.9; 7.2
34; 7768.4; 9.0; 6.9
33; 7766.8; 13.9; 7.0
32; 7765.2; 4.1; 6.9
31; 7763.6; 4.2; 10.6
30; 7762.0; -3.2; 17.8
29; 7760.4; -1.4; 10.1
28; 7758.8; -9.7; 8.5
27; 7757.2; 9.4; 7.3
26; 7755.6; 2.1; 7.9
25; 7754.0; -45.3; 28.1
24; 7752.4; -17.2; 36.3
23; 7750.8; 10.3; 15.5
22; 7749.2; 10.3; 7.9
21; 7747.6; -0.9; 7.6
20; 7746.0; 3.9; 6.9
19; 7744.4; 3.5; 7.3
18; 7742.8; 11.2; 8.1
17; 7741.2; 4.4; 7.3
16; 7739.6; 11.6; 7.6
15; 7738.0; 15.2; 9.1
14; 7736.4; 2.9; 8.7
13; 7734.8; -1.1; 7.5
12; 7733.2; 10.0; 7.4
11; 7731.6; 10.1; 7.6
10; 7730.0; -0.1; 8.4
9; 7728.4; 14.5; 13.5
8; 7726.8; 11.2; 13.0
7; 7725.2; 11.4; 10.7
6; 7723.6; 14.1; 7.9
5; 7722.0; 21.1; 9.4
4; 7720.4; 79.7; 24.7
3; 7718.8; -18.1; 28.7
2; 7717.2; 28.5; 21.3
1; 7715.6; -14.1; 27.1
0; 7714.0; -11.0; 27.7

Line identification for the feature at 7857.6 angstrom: [O II] 3727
